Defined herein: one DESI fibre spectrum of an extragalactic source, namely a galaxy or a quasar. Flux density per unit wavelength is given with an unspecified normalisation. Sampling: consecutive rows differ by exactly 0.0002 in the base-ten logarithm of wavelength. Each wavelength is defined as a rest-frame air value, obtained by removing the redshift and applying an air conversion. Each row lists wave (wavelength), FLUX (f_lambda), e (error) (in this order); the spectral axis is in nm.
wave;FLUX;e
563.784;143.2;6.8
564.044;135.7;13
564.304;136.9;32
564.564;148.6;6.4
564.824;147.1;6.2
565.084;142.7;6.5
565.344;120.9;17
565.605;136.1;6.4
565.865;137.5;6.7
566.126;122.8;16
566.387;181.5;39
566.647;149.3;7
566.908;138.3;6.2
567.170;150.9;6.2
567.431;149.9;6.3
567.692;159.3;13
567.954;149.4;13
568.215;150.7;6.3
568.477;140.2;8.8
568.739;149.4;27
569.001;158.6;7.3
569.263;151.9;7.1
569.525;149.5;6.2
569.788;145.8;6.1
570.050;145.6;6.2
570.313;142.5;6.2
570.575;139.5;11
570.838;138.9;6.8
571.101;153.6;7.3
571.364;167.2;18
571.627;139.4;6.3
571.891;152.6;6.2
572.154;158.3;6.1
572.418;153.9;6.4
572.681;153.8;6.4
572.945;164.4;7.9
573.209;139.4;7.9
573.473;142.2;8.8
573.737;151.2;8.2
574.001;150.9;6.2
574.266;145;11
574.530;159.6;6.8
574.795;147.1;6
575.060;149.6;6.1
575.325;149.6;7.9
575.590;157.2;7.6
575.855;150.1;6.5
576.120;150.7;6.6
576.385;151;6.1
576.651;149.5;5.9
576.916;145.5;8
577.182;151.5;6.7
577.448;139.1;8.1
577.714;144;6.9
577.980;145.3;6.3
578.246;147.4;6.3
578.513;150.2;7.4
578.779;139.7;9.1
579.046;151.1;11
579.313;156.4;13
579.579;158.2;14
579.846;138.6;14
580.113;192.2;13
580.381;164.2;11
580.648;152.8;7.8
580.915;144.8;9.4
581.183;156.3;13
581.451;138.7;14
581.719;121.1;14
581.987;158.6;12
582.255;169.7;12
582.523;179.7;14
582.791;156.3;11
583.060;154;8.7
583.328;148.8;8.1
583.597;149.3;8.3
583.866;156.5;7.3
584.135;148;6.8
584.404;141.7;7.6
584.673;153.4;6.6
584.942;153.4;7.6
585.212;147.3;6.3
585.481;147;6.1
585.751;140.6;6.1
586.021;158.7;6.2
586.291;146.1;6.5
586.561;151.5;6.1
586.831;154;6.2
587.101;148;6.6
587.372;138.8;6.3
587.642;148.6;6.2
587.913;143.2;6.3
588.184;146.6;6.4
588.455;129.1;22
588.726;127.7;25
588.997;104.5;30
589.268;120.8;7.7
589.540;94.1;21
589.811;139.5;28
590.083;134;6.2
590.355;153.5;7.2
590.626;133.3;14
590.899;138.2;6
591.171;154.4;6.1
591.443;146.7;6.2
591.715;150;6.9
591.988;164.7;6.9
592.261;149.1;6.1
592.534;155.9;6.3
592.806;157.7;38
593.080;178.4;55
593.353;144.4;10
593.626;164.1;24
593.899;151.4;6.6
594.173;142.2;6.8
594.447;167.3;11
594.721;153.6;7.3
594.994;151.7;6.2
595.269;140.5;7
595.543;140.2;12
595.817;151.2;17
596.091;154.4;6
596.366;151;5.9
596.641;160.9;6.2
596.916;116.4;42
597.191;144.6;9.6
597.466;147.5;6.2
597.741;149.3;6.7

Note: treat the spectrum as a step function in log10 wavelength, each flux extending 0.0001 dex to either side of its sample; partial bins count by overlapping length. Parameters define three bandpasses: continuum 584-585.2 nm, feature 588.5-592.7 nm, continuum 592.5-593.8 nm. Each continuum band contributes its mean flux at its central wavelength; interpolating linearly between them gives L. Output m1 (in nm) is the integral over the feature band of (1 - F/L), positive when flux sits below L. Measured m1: 0.52 nm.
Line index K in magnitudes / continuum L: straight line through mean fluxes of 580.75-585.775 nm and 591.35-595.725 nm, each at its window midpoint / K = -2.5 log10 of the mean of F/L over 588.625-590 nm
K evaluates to 0.28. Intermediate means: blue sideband 151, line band 118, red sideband 154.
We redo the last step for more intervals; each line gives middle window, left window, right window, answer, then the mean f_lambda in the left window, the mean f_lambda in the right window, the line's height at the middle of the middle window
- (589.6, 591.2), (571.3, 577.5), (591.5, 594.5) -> 0.12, 151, 156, 155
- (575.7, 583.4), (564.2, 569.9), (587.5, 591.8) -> -0.09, 146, 135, 140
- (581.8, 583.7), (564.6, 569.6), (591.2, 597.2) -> -0.06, 147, 152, 150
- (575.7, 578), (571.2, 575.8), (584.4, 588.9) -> 0.02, 152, 145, 150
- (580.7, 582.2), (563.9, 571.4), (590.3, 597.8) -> 0.02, 146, 150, 148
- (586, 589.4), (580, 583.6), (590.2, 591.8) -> 0.08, 156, 146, 150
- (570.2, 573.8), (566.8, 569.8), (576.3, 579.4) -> -0.01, 150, 147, 149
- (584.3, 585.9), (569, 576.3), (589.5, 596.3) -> 0.02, 150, 149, 150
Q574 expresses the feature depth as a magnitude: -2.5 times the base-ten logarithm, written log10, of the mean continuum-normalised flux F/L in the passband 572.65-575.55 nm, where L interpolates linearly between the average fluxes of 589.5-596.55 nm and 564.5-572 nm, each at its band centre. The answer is -0.02 mag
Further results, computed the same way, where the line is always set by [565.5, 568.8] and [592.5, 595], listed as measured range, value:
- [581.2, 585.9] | 0.02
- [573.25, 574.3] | 0.02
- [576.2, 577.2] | 0.01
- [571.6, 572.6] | -0.02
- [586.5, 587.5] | 0.05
